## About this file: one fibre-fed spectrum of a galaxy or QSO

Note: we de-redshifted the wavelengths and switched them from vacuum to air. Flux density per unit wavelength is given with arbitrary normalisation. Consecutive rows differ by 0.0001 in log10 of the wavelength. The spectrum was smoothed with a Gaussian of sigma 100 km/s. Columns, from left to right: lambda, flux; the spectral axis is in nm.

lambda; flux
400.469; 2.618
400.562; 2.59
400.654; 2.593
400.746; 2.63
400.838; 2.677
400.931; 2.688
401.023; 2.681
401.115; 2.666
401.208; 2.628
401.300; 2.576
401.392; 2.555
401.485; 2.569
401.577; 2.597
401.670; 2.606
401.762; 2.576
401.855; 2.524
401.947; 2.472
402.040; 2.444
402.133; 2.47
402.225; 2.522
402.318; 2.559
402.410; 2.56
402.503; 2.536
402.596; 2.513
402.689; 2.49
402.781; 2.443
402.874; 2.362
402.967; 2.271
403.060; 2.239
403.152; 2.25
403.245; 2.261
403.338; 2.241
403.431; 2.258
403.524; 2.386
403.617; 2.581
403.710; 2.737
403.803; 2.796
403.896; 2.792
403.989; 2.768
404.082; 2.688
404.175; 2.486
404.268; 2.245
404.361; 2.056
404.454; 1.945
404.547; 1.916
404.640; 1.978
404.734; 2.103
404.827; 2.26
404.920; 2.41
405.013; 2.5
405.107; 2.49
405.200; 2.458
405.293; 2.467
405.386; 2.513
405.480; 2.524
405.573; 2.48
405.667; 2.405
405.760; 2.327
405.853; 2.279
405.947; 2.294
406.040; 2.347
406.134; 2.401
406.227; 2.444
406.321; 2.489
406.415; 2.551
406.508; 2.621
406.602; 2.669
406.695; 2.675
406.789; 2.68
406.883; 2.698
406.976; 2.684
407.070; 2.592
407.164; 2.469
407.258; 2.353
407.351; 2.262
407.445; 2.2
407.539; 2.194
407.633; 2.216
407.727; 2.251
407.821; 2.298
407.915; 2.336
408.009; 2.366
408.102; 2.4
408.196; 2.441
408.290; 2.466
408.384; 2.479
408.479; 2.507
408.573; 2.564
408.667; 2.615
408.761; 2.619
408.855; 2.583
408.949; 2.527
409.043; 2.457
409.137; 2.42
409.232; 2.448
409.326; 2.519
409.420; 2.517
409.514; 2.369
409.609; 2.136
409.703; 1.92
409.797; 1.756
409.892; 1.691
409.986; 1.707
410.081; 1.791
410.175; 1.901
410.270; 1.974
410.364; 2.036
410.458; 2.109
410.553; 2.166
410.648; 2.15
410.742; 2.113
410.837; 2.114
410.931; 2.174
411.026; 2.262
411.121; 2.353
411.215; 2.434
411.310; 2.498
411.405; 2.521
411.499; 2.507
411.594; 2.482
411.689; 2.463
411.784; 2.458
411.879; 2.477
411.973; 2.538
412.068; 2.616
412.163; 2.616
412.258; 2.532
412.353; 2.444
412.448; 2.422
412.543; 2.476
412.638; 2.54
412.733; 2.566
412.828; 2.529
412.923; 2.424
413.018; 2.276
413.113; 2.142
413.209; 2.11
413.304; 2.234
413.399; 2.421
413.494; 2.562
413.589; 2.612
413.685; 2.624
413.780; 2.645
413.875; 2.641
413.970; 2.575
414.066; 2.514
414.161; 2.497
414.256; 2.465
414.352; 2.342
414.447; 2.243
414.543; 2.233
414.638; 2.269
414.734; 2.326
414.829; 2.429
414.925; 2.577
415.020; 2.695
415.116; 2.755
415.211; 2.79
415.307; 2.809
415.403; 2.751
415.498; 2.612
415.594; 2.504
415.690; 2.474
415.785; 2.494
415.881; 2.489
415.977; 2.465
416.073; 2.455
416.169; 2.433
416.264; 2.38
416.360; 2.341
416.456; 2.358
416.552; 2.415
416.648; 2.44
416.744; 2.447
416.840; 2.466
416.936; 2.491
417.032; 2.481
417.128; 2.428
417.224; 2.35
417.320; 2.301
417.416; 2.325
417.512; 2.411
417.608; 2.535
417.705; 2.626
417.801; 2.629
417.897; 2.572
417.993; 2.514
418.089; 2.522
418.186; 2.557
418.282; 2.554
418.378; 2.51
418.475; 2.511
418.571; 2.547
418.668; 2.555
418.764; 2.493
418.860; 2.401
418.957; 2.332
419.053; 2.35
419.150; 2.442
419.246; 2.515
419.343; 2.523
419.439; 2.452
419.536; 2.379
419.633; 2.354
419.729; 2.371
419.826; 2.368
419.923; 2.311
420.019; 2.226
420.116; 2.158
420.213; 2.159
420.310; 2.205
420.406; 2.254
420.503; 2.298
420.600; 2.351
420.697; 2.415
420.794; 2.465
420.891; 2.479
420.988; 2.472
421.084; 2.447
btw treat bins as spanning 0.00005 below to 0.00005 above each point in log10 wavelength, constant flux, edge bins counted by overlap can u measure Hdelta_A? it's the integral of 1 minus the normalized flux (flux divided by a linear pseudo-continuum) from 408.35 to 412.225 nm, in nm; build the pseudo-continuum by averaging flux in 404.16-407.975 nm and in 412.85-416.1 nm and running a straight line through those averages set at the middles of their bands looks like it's 0.20 nm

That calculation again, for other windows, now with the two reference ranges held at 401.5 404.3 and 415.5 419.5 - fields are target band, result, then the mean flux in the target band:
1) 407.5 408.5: 0.05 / 2.36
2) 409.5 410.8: 0.26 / 1.98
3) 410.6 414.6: 0.08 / 2.42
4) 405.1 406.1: 0.03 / 2.41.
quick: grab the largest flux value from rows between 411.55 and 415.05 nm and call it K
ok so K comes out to 2.695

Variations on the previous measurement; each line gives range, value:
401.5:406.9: 2.796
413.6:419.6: 2.809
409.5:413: 2.616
